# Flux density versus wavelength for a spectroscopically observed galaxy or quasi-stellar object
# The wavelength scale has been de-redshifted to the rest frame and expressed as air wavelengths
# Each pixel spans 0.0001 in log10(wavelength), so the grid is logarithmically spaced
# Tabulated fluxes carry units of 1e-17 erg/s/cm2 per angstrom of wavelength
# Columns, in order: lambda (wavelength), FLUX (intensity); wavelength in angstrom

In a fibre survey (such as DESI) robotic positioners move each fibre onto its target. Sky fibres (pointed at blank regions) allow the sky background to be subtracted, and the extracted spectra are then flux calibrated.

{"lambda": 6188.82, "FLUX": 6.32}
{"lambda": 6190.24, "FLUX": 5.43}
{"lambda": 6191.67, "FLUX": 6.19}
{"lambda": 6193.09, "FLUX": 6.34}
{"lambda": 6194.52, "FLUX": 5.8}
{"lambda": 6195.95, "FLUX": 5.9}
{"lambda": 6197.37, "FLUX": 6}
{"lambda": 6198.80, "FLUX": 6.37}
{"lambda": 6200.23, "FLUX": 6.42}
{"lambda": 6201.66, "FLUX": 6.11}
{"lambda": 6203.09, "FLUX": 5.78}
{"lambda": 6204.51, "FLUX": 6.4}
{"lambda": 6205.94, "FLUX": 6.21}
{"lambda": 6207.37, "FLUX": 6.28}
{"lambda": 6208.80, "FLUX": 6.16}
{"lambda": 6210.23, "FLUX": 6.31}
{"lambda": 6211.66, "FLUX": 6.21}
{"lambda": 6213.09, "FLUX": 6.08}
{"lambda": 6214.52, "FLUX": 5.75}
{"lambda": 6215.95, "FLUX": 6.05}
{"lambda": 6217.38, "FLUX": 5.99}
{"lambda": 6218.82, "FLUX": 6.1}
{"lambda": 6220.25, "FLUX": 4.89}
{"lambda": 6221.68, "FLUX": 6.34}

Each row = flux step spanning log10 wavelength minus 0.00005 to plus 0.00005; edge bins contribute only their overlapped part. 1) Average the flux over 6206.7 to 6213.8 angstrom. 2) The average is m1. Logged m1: 6.21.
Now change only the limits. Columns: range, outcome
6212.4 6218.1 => 5.97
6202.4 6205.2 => 6.11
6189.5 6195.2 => 5.95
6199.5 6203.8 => 6.1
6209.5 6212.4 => 6.26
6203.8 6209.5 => 6.26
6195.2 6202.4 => 6.15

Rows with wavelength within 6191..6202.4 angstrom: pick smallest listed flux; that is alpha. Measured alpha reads 5.8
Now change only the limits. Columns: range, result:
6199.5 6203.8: 5.78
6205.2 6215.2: 5.75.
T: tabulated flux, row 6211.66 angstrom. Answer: 6.21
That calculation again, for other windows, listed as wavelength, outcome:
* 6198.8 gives 6.37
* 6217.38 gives 5.99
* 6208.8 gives 6.16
